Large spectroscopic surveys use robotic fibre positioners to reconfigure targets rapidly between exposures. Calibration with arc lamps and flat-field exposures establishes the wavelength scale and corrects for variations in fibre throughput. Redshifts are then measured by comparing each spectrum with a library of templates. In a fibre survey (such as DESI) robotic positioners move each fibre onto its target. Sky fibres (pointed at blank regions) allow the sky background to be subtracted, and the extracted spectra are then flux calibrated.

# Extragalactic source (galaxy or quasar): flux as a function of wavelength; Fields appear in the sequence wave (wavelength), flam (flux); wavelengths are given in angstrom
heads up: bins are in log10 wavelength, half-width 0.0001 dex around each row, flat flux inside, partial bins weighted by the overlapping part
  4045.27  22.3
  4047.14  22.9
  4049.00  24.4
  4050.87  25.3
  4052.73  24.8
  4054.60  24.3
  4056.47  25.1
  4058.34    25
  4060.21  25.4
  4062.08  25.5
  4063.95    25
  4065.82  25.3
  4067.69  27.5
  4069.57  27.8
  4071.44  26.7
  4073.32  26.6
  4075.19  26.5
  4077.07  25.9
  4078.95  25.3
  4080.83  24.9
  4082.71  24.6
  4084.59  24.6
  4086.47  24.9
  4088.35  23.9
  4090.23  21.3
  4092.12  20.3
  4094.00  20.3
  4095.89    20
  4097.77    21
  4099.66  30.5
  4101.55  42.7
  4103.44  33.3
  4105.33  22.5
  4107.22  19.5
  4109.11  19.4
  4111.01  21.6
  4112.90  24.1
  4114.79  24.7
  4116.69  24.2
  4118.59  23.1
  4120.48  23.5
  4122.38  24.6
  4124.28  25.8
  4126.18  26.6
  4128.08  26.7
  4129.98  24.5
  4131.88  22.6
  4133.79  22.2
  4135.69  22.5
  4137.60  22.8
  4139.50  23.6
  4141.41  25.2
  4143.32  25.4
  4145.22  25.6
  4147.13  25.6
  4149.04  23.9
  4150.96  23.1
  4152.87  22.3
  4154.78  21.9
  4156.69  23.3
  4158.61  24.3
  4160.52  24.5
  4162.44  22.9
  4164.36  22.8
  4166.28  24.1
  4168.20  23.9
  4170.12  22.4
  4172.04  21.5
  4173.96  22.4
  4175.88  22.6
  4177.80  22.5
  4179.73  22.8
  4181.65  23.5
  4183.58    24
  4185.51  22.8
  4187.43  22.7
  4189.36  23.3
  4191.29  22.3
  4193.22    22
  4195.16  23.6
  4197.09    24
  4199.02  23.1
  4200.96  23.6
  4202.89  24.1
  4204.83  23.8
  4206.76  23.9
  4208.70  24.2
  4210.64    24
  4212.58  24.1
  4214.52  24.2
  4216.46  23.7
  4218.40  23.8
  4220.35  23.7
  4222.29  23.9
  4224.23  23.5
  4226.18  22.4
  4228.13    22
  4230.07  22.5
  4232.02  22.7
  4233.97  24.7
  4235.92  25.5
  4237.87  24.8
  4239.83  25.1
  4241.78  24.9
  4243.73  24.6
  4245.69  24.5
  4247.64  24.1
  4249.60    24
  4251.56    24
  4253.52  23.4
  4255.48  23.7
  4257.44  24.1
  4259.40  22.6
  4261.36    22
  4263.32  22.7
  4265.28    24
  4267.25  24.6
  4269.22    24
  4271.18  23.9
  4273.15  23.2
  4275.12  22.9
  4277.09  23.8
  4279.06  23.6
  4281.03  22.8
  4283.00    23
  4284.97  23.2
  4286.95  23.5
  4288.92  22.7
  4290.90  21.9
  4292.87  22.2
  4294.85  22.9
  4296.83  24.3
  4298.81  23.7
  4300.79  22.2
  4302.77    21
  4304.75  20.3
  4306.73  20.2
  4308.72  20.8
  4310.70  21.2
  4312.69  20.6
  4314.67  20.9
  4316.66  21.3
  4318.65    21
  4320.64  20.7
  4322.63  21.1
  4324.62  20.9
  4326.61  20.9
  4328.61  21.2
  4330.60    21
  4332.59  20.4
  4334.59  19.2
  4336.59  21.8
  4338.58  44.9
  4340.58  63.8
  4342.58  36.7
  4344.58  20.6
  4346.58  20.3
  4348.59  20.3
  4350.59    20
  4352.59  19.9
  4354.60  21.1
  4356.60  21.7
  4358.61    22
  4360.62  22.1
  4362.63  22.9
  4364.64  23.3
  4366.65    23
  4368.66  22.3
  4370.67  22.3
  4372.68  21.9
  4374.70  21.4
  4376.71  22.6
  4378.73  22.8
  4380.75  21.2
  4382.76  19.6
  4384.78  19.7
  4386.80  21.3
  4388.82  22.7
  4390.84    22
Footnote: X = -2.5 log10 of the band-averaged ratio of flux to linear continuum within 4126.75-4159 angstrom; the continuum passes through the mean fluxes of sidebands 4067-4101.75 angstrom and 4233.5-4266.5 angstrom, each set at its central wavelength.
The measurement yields 0.04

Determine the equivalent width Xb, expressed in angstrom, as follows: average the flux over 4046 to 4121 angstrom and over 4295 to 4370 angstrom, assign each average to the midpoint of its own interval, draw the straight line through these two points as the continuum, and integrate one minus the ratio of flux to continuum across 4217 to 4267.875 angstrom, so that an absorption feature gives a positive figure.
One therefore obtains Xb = 0.5 angstrom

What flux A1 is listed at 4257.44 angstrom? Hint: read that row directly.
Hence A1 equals 24.1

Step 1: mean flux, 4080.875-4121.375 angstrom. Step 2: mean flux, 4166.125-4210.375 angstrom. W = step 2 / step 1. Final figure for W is 0.95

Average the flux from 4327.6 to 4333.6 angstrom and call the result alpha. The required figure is 20.9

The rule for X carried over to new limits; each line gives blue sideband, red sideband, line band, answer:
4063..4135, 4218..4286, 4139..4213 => 0.04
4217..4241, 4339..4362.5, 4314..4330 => 0.23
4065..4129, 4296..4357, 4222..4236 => 0.05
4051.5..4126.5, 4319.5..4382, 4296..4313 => 0.12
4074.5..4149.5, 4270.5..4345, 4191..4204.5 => 0.04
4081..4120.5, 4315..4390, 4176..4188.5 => 0.05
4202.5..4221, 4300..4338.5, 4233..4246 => -0.07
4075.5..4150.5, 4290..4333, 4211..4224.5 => -0.05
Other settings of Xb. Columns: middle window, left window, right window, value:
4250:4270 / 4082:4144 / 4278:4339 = -0.68 angstrom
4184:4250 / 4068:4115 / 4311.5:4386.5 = 1.34 angstrom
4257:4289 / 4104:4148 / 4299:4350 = 0.93 angstrom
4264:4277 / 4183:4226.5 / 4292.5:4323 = -0.88 angstrom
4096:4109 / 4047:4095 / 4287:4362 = -1.33 angstrom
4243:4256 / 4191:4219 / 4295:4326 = -0.77 angstrom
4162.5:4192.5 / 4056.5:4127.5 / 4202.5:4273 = 1.73 angstrom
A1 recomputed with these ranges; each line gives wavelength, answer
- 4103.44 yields 33.3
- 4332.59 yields 20.4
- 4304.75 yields 20.3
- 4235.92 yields 25.5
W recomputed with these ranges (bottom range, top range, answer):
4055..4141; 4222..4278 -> 0.96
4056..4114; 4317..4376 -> 0.96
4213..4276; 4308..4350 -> 1.04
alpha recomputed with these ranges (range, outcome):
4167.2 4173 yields 22.6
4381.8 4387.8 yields 20.2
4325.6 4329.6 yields 21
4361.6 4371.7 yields 22.8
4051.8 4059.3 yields 24.8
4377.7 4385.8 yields 20.8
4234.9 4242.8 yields 25.1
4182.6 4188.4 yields 23.2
